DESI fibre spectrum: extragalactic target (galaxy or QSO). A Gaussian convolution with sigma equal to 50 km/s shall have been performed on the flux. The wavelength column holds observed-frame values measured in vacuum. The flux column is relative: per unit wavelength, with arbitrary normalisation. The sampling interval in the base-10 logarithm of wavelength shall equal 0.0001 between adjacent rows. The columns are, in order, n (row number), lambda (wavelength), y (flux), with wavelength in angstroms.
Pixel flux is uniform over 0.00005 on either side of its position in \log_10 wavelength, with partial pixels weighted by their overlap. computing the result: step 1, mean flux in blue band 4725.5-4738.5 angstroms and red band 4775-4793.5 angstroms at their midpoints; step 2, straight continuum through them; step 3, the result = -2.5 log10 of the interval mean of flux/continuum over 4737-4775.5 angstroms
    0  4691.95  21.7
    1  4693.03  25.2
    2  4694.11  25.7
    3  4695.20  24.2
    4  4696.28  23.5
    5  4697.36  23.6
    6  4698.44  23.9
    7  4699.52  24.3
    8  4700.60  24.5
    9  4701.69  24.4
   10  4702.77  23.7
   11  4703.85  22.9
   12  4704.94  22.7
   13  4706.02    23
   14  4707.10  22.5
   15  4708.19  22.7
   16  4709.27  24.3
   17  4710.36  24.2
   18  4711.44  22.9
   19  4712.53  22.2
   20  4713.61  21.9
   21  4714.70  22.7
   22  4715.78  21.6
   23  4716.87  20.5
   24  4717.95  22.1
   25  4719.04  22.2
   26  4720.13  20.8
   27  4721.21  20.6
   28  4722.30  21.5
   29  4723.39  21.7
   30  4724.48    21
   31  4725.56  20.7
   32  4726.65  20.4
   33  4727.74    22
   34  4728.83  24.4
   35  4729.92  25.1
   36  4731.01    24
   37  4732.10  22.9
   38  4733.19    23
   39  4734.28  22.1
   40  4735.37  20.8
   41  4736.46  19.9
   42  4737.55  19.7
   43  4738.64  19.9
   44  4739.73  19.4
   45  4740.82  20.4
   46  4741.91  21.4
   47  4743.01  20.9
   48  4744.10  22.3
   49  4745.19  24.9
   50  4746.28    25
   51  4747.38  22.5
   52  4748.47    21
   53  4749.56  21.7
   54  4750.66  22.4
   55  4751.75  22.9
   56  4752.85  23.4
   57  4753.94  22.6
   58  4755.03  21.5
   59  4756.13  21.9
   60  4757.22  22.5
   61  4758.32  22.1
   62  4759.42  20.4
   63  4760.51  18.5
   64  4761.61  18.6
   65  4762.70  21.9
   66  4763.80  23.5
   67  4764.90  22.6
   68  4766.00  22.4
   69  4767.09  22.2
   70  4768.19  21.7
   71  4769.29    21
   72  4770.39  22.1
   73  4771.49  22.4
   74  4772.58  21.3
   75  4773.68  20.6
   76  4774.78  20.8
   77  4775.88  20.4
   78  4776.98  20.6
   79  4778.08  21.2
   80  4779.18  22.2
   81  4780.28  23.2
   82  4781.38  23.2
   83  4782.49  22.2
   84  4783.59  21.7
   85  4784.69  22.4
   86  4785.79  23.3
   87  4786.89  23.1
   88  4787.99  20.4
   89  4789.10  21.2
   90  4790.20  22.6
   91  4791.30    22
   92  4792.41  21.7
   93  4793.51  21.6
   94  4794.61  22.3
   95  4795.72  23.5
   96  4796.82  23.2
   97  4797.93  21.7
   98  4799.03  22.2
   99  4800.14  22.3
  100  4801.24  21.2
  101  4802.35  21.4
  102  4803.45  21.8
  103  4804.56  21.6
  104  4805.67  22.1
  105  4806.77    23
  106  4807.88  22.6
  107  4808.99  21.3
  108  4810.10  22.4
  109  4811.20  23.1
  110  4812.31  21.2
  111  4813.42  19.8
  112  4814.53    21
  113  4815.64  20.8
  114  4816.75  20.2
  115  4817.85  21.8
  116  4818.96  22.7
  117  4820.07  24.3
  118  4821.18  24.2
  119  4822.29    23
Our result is 0.02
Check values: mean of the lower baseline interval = 22.1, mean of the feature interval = 21.7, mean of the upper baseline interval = 21.9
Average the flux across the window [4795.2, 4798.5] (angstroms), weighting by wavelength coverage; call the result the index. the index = 22.8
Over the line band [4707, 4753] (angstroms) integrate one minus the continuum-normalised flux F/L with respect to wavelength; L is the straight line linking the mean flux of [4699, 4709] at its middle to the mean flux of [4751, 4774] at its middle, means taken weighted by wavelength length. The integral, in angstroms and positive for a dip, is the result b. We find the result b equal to 1.3 angstroms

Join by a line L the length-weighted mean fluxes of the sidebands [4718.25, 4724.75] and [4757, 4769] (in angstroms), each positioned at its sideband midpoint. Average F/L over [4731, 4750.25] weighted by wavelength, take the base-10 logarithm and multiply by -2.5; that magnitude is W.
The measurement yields -0.017 mag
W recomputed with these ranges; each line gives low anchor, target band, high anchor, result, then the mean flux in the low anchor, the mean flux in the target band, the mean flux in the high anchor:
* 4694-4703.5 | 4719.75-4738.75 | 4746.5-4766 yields 0.06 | 24.1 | 21.7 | 21.8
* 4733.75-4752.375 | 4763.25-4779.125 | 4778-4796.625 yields 0.02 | 21.6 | 21.6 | 22.3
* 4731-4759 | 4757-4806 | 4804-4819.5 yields 0.00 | 21.9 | 21.8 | 21.7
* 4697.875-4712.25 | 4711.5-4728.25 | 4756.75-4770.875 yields 0.07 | 23.5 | 21.5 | 21.5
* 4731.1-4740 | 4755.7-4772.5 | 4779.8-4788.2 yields 0.02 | 21.2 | 21.6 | 22.5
